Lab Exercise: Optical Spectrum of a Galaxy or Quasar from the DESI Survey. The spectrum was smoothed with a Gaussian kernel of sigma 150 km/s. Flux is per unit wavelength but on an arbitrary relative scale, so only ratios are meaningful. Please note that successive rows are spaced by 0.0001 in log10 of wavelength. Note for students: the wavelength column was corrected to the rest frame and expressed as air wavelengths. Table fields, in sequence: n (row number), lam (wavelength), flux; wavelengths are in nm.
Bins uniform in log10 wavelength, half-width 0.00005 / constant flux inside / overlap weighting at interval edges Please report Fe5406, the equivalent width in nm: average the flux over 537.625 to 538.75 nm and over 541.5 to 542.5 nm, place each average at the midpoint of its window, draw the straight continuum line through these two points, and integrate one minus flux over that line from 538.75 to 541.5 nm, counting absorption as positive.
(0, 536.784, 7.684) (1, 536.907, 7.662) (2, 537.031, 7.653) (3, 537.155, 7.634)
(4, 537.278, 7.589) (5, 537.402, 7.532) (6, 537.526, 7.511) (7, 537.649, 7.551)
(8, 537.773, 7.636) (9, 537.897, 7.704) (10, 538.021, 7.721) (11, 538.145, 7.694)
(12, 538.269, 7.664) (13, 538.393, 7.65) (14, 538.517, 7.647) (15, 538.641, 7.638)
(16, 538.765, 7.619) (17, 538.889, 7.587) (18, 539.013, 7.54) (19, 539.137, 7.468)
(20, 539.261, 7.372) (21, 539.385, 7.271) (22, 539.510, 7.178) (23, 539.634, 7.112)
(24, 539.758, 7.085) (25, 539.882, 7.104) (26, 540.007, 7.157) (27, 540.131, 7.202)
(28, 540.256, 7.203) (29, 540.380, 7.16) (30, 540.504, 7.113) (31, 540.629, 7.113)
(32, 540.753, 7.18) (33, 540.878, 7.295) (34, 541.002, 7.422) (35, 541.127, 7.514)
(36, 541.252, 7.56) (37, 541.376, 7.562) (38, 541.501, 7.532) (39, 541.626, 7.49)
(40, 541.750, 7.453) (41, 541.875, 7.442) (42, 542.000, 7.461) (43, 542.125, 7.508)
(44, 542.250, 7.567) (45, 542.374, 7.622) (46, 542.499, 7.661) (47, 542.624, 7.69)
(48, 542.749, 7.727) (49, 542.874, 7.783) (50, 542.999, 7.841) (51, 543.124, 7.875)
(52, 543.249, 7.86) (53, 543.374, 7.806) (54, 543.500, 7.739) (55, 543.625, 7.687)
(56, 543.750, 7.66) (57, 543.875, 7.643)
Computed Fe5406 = 0.10 nm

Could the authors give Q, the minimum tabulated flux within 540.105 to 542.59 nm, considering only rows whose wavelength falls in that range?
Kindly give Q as 7.113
